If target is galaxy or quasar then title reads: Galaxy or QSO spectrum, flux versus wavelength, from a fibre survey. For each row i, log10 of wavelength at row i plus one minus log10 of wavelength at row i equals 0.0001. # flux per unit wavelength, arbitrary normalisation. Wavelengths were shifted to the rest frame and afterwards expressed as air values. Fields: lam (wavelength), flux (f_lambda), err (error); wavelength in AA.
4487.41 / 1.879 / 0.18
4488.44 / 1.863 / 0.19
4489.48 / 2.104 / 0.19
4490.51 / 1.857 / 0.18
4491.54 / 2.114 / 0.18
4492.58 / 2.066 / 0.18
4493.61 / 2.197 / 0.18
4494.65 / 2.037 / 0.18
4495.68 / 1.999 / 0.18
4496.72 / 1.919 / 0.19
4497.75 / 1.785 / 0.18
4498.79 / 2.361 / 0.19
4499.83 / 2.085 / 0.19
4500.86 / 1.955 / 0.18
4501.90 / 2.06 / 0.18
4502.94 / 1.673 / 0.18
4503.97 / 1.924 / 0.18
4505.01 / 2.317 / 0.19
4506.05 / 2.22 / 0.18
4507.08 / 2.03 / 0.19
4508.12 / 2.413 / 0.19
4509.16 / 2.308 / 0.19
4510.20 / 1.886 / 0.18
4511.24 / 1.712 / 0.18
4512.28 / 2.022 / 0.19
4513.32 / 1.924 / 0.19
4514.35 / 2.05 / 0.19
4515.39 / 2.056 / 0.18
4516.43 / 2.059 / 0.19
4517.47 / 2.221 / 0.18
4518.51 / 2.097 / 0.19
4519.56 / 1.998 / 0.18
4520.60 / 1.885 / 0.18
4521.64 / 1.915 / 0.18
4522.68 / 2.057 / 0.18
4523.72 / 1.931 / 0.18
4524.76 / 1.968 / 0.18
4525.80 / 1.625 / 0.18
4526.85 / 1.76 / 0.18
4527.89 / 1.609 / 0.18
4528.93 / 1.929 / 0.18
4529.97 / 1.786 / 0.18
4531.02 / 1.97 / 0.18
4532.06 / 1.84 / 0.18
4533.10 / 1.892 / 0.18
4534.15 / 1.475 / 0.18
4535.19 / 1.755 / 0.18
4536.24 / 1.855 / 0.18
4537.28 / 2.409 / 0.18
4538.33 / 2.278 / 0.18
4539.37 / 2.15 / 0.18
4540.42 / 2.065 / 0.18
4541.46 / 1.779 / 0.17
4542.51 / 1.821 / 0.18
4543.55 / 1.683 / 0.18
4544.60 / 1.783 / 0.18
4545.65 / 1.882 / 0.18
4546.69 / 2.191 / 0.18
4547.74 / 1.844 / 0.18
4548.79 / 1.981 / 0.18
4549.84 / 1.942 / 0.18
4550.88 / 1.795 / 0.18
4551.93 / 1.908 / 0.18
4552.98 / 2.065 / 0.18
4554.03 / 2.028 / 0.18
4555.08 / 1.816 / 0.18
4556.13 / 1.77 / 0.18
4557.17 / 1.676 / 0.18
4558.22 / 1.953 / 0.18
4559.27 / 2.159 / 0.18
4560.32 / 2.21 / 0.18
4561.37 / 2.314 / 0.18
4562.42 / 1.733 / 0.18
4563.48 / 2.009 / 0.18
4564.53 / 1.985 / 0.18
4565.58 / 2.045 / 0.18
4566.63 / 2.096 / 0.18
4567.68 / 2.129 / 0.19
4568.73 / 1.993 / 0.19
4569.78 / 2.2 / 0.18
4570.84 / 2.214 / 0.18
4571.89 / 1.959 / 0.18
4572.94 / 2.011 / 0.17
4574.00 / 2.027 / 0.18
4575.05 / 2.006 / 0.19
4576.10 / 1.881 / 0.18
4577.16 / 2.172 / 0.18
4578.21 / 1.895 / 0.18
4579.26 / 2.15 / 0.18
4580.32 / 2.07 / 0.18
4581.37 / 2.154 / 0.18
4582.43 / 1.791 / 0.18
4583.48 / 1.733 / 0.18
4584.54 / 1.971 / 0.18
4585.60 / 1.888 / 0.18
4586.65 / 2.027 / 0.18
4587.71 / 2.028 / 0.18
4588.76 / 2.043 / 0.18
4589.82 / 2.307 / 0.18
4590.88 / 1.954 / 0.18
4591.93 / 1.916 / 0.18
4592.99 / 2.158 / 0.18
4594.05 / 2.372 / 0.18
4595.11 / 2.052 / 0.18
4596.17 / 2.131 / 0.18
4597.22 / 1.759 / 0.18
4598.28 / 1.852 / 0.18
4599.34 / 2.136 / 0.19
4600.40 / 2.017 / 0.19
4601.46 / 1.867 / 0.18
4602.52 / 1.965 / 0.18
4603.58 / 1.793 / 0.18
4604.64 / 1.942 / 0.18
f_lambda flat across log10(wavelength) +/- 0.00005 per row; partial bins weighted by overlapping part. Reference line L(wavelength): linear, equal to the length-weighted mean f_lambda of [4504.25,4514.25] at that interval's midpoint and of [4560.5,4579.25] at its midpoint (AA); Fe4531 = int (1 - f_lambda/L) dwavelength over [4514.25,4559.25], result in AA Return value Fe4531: 3.20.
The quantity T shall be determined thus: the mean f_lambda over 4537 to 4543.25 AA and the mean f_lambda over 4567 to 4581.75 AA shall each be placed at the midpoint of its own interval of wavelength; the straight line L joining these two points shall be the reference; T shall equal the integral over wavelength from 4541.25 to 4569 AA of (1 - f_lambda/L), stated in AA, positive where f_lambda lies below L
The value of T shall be 1.5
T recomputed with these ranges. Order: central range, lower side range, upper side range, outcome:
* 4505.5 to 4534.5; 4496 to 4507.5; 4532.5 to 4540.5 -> 0.71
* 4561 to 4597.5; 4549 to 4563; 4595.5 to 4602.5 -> -1.42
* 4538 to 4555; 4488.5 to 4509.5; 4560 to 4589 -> 0.81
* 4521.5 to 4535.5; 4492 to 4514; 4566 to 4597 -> 1.52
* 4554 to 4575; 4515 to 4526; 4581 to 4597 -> 0.00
